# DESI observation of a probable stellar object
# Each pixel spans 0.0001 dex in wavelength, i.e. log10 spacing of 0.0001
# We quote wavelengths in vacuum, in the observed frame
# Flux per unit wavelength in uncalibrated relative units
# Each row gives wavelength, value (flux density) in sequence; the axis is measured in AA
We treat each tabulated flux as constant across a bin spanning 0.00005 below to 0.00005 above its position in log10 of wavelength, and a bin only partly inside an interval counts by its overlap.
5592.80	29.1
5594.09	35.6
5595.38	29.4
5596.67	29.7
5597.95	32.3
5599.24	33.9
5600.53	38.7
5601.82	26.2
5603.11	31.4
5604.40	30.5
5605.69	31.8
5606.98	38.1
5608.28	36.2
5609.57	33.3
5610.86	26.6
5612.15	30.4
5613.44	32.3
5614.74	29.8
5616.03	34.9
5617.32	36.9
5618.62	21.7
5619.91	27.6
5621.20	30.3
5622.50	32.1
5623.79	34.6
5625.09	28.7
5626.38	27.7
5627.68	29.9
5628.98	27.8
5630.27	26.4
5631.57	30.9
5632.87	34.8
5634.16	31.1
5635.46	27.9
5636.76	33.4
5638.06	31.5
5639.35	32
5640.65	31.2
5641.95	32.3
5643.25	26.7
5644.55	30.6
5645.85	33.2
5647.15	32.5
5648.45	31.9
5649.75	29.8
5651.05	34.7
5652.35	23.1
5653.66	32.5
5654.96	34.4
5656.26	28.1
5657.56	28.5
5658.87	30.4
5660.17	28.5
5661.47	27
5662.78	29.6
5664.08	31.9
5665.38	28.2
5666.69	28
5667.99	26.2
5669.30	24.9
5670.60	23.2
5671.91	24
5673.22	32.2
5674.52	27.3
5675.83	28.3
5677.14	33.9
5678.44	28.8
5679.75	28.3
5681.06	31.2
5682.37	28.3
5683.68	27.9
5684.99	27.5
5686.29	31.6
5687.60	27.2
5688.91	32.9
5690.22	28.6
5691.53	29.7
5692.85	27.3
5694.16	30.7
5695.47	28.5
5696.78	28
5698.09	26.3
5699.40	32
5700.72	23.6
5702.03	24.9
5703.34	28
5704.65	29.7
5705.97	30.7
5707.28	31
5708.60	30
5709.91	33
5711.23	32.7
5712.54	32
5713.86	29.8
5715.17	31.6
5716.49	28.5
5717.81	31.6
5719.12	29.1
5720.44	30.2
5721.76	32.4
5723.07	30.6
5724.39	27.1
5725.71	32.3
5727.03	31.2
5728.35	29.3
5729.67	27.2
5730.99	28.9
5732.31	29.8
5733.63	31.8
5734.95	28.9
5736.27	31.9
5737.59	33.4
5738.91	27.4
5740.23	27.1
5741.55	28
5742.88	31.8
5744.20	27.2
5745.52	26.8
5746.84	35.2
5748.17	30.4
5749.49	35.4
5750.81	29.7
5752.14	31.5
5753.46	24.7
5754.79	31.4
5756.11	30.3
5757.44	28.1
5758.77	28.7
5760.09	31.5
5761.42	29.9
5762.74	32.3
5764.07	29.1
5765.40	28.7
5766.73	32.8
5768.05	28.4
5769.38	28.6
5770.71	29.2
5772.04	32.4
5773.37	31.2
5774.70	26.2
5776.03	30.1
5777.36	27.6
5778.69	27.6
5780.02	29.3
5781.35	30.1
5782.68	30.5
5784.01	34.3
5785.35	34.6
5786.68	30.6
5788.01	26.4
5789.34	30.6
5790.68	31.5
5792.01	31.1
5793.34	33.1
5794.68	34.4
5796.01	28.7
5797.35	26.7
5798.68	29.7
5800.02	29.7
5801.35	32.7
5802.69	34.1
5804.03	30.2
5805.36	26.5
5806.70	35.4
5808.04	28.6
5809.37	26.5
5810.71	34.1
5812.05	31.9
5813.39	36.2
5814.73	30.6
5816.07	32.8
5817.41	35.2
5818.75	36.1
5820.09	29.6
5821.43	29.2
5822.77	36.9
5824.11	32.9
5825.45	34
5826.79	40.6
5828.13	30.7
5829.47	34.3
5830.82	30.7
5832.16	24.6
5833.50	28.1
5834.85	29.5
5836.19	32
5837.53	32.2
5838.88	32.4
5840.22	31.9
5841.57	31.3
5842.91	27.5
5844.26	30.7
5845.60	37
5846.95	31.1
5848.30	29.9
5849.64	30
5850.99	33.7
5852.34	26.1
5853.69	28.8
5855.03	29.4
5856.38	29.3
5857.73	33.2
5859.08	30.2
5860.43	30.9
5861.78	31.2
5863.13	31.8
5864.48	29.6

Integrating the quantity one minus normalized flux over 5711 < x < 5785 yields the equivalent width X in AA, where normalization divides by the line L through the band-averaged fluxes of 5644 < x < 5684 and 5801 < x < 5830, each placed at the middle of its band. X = 2.6 AA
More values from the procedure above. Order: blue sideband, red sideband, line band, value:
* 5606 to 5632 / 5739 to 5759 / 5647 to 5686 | 1.8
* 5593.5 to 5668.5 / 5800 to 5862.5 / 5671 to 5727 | 2.8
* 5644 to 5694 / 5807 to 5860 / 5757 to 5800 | 0.9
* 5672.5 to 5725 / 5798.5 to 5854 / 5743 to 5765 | 0.2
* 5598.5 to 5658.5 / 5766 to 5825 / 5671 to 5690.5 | 1.2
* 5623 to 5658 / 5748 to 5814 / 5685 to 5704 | 1.3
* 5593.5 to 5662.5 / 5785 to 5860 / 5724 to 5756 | 1.2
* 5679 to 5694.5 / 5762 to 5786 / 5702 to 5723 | -0.7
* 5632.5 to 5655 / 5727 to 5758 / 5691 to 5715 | 0.8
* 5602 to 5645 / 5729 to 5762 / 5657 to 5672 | 1.4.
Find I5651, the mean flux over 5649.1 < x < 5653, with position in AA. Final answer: 29.2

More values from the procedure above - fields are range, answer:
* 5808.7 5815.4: 31.9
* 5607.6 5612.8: 31.7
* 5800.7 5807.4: 31.7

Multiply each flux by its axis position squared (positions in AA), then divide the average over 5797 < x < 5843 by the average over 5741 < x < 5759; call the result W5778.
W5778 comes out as 1.08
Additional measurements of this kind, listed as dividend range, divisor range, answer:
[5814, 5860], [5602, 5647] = 1.10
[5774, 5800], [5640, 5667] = 1.05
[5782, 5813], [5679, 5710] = 1.11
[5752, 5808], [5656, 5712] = 1.08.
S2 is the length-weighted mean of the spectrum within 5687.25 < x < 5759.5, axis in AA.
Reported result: 29.8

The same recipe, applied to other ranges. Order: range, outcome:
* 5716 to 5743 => 29.9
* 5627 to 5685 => 29.6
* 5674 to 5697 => 29.3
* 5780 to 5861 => 31.3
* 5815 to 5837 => 32.3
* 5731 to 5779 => 29.9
